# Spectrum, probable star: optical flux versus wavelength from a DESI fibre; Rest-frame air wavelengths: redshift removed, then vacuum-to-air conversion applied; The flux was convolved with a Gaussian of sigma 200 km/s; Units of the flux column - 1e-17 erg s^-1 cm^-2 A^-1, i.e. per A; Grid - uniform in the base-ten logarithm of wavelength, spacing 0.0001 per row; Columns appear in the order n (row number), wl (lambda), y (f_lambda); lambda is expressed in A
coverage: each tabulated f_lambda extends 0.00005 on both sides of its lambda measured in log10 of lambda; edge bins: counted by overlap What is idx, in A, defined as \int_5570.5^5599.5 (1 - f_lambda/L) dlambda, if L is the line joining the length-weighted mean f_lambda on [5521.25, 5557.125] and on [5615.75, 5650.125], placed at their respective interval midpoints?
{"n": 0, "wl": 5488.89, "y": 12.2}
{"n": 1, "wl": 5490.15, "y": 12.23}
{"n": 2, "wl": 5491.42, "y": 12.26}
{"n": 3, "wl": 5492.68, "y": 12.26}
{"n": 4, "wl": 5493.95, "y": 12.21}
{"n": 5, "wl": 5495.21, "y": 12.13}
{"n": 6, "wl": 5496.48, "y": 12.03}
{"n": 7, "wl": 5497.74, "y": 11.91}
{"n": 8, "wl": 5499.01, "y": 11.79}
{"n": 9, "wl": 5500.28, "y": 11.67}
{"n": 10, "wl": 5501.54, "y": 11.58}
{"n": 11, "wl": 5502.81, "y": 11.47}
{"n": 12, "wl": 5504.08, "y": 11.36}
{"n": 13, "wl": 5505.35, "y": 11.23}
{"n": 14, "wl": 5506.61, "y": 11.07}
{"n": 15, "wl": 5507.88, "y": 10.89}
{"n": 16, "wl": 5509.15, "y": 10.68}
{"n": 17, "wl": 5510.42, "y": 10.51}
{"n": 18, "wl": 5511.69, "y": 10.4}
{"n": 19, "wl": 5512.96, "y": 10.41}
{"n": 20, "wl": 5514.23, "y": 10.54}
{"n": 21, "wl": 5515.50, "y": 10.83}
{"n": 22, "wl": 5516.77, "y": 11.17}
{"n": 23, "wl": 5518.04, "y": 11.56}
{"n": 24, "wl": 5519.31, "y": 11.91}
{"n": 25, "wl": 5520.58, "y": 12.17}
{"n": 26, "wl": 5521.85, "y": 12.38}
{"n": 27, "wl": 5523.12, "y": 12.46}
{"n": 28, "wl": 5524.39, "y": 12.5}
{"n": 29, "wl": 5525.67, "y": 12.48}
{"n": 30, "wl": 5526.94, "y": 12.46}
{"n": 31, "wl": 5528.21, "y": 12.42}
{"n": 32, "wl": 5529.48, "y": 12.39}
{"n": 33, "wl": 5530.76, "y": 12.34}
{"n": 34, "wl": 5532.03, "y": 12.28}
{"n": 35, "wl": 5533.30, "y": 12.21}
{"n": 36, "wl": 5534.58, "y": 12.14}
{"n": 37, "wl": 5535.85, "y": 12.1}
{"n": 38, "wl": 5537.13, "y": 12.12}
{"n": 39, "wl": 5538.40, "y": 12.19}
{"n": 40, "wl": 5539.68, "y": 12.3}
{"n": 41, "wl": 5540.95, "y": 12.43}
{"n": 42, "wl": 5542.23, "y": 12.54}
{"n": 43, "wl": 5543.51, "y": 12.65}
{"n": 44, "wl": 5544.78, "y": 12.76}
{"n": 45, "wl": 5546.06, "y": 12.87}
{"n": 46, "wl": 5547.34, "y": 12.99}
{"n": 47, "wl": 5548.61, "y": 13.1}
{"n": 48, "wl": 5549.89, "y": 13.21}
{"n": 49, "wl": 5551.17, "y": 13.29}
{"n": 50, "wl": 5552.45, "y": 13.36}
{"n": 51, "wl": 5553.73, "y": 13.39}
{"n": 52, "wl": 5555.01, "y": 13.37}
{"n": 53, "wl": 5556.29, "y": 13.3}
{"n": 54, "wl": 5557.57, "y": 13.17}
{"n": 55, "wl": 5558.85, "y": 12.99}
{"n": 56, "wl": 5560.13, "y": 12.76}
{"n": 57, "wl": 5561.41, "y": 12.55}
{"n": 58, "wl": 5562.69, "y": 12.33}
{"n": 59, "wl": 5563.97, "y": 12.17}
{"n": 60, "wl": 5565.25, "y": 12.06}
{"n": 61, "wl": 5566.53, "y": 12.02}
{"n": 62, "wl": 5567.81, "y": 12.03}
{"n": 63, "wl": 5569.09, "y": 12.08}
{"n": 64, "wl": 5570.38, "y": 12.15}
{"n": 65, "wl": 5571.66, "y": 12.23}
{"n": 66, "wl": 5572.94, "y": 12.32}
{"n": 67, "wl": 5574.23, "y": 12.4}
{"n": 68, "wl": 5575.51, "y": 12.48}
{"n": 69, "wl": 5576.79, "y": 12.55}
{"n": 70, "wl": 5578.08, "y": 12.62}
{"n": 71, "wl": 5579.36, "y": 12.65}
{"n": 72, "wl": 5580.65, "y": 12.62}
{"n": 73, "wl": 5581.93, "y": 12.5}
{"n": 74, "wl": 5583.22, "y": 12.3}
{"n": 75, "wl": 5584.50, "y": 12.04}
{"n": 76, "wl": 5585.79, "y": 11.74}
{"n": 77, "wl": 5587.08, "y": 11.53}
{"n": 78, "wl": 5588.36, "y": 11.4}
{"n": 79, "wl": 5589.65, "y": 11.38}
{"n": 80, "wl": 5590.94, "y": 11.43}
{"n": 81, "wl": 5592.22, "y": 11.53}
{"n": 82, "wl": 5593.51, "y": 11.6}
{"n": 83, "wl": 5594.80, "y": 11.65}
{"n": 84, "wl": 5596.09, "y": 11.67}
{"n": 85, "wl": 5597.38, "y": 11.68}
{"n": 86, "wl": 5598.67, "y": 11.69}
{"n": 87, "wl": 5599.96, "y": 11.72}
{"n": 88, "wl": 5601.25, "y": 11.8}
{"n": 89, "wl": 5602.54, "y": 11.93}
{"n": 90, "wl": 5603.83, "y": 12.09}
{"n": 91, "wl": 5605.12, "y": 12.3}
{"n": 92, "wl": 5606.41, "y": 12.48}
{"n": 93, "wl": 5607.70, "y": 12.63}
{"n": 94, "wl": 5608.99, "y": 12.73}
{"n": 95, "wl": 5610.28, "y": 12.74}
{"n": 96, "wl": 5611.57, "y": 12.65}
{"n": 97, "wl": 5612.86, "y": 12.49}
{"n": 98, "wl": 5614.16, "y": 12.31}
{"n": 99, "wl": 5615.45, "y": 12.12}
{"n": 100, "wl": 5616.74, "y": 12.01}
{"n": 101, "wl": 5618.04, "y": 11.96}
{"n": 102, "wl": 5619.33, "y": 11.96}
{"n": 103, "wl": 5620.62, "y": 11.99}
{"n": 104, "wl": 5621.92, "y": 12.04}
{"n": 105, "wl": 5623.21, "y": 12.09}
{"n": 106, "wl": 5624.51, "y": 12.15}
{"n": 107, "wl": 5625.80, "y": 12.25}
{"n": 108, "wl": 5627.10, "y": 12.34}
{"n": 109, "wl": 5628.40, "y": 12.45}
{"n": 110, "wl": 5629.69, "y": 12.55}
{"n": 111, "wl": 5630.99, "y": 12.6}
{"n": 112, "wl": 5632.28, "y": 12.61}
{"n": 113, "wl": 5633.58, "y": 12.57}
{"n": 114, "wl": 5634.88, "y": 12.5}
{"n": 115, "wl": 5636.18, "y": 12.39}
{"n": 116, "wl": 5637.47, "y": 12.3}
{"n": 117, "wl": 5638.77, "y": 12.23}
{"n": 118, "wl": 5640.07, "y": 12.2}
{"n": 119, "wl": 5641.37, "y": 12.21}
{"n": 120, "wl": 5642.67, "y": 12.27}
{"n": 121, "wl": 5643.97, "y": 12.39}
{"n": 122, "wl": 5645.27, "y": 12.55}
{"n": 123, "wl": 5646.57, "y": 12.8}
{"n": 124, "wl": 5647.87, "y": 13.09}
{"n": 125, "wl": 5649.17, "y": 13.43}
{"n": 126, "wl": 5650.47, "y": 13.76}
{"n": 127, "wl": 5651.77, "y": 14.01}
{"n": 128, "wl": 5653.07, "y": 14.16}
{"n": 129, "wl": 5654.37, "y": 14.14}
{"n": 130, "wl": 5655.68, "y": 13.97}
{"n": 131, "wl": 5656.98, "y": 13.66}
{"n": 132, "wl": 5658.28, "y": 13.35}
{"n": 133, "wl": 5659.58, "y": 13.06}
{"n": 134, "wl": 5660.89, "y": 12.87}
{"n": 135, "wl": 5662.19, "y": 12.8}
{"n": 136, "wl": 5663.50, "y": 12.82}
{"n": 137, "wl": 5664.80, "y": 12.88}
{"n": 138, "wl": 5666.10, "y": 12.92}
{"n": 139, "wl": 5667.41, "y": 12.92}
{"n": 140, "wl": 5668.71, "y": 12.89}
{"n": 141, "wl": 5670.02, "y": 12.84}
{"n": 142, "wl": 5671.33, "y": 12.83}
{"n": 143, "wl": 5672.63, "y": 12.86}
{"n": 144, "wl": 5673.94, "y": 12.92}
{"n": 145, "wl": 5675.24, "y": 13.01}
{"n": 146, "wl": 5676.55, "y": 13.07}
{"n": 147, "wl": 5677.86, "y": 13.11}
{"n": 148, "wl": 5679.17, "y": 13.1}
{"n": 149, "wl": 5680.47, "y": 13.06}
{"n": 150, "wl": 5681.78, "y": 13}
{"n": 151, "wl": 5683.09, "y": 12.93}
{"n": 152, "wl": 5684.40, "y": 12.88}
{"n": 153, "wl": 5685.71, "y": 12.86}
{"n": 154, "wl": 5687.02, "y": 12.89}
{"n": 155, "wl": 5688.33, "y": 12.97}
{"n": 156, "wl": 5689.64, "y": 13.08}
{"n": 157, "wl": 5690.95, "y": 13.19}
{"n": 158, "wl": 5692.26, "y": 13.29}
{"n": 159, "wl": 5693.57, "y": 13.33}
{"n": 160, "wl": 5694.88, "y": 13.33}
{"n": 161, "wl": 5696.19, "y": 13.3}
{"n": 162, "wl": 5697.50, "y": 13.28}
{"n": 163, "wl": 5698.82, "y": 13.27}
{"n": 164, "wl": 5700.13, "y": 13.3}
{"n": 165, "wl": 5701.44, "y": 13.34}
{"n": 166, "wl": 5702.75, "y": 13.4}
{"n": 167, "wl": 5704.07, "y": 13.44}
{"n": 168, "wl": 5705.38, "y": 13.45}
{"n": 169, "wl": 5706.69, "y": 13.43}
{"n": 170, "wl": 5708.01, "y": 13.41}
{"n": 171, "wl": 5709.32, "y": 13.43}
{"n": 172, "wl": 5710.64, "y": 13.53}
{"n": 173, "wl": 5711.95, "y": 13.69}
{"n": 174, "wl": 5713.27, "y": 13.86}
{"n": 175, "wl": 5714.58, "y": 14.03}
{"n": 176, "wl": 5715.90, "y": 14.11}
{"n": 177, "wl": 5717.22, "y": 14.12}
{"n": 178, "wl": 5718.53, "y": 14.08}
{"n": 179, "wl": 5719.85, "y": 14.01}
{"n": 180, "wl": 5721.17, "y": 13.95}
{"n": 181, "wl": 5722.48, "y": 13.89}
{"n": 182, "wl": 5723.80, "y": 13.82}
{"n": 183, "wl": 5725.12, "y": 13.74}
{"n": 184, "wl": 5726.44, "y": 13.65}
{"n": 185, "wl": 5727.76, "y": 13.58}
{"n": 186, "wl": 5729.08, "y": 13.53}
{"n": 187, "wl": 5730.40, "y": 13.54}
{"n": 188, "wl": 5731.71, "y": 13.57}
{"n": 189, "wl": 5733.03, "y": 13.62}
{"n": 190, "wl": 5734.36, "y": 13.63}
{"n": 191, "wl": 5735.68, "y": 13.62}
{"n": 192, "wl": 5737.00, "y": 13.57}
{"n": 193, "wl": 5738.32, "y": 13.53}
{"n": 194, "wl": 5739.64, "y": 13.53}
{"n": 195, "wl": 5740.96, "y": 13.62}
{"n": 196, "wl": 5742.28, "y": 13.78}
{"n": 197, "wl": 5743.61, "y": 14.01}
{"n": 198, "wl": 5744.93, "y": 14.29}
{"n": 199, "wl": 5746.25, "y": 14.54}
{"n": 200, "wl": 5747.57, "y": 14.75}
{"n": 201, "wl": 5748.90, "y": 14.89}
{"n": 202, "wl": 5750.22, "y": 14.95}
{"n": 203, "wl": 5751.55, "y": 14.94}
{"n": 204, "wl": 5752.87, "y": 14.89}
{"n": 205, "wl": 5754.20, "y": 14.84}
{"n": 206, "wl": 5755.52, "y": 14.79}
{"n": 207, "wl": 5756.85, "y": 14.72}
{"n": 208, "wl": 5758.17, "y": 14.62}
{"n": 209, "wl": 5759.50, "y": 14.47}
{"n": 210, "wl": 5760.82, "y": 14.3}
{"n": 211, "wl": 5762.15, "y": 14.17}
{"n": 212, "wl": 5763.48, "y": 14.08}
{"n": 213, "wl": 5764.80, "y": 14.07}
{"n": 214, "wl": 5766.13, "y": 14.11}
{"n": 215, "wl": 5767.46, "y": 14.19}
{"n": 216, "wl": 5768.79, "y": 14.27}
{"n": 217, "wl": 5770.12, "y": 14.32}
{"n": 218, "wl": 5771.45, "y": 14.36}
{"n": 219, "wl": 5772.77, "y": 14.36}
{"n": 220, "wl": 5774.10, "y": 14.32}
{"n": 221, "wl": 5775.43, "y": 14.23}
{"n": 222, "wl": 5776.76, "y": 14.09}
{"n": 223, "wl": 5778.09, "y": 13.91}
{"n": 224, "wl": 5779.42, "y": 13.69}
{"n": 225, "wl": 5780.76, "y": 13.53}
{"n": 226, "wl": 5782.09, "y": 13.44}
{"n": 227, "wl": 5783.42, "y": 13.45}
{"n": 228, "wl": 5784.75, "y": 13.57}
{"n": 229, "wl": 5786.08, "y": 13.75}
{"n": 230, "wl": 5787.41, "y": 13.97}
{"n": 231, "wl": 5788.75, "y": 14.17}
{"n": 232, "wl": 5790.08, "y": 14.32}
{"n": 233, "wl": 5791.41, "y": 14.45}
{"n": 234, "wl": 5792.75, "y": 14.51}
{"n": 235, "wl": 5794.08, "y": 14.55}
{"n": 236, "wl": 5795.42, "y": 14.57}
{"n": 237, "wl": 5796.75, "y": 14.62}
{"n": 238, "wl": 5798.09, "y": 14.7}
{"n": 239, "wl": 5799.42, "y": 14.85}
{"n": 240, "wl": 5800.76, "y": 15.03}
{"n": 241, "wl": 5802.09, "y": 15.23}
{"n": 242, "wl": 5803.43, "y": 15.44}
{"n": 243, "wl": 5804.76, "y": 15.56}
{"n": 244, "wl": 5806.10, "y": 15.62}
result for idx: 1.21 A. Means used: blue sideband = 12.6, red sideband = 12.4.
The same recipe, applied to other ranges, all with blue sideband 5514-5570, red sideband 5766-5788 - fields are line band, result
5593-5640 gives 2.6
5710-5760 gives -1.3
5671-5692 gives 0.6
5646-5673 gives -0.1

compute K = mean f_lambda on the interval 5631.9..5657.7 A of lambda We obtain 13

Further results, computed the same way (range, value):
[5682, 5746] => 13.5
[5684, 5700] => 13.1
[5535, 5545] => 12.4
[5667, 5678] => 12.9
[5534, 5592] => 12.5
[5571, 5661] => 12.4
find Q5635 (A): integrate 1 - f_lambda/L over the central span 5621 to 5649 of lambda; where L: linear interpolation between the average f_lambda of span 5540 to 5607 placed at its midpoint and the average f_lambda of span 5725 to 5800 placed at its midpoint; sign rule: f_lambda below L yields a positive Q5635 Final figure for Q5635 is 1.1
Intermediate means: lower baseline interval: 12.3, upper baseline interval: 14.1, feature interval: 12.4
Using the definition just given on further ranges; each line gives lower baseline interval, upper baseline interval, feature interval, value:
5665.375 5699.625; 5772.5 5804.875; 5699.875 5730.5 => -0.6 A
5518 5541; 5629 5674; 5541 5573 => -0.7 A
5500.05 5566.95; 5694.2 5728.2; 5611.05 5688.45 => 2.1 A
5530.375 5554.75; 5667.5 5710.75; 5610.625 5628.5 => 1.0 A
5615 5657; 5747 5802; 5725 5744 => 0.3 A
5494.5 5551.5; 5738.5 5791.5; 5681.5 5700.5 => 0.6 A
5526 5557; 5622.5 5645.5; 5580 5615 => 1.3 A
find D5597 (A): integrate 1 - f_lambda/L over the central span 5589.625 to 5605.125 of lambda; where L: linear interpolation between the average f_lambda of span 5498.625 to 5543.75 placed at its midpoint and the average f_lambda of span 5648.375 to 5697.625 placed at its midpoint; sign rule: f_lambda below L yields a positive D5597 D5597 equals 0.9 A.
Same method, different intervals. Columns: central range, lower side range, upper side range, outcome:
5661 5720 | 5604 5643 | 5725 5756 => 0.4 A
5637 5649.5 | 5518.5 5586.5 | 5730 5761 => 0.7 A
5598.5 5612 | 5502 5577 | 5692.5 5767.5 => 0.5 A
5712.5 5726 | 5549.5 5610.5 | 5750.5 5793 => -0.3 A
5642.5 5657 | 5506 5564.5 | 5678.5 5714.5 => -0.5 A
